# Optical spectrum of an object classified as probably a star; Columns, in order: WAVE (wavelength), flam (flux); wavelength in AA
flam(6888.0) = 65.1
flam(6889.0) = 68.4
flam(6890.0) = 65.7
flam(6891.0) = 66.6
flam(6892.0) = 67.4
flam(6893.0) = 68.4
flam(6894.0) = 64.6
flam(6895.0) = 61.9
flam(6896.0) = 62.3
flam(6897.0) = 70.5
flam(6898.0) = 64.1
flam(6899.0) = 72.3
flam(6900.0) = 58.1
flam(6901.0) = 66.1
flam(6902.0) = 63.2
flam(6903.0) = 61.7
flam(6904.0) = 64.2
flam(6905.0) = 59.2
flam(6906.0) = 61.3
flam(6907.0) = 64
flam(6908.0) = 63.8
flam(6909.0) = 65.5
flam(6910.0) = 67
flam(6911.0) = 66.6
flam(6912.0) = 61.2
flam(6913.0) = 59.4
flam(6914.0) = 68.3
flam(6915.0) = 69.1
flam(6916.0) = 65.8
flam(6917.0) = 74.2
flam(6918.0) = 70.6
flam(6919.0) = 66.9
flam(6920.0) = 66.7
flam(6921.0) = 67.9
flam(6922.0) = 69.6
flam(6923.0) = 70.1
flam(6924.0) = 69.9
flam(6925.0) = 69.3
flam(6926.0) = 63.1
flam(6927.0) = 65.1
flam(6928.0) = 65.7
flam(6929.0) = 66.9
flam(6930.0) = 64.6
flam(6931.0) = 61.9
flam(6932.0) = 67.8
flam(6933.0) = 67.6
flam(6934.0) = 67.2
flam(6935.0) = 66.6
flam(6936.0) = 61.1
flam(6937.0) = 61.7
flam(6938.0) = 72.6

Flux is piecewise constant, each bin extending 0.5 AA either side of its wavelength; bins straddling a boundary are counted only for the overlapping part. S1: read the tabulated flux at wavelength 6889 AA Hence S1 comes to 68.4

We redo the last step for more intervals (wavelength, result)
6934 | 67.2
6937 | 61.7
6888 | 65.1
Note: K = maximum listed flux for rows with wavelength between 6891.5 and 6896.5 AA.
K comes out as 68.4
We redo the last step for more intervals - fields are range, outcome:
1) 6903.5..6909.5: 65.5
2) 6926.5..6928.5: 65.7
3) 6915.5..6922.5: 74.2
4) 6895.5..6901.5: 72.3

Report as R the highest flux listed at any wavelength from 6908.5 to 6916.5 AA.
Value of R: 69.1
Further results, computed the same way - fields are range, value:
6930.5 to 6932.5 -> 67.8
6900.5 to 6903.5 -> 66.1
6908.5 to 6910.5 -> 67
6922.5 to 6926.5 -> 70.1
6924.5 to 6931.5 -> 69.3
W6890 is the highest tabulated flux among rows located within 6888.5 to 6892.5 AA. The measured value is 68.4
